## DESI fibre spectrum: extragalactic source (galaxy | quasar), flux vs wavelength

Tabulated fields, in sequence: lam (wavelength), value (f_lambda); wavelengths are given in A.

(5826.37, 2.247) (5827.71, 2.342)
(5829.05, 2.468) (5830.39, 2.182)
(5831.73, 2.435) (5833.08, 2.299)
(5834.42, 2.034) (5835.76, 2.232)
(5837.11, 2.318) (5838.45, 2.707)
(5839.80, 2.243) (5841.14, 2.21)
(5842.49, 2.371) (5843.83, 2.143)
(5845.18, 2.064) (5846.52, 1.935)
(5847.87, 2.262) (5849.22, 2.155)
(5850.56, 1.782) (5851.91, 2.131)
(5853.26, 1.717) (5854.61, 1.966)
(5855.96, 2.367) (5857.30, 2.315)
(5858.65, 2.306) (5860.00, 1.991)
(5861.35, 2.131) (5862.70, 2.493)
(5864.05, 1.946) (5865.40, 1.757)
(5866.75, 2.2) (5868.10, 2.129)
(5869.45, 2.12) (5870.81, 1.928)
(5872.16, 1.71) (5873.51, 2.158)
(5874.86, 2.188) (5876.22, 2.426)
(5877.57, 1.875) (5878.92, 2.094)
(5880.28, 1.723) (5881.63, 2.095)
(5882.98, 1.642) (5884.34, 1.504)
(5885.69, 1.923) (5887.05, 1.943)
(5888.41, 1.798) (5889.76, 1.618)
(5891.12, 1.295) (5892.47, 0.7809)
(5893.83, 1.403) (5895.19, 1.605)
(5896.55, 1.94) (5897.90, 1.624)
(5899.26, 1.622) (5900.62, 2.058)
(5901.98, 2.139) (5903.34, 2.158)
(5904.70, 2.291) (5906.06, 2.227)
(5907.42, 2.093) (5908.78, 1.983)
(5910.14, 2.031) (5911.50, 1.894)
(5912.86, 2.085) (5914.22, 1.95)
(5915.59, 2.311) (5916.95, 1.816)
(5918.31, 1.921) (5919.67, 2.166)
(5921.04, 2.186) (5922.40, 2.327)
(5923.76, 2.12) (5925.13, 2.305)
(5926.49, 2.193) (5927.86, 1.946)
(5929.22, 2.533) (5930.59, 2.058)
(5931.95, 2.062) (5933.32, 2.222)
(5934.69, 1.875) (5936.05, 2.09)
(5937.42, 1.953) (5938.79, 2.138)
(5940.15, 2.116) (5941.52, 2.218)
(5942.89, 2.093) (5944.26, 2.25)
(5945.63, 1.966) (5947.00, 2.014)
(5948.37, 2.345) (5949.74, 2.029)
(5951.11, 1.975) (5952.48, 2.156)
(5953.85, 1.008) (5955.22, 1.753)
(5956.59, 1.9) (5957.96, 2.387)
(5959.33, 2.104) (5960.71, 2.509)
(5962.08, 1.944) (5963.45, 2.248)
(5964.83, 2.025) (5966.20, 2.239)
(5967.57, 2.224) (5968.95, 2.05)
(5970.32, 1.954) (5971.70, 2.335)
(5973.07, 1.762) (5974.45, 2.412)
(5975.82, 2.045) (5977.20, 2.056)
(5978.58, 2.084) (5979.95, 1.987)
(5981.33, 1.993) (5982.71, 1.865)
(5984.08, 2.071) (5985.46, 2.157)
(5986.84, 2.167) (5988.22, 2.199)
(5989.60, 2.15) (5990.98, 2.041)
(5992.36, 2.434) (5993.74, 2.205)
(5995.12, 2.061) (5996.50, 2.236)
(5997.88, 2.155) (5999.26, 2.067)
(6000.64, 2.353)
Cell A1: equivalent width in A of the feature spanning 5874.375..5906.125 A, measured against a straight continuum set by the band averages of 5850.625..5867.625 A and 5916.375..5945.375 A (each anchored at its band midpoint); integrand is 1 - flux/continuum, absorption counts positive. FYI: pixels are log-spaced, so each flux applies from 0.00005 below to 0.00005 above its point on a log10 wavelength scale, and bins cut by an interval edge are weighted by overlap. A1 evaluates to 4.3 A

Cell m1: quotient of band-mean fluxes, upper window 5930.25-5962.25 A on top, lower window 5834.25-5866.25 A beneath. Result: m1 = 0.95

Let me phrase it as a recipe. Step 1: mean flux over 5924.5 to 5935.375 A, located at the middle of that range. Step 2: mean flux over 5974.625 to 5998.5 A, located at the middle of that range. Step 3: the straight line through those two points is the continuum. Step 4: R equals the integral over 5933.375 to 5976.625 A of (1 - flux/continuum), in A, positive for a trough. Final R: 1.3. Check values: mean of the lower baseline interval 2.15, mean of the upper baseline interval 2.12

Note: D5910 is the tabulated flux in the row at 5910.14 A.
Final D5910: 2.031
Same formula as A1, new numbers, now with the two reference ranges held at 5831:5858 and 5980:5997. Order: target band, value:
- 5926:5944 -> 0.2 A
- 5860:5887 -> 2.1 A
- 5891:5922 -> 3.6 A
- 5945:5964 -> 1.0 A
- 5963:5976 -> 0.0 A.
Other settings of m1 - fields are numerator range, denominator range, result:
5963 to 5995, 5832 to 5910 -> 1.06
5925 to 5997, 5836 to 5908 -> 1.05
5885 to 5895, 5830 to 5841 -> 0.67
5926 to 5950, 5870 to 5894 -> 1.18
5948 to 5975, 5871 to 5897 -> 1.16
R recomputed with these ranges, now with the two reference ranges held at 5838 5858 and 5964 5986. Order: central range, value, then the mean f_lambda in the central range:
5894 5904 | 1.3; 1.85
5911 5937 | 0.0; 2.11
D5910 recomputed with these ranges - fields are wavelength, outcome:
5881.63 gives 2.095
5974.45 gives 2.412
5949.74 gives 2.029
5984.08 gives 2.071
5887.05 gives 1.943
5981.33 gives 1.993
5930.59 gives 2.058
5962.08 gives 1.944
